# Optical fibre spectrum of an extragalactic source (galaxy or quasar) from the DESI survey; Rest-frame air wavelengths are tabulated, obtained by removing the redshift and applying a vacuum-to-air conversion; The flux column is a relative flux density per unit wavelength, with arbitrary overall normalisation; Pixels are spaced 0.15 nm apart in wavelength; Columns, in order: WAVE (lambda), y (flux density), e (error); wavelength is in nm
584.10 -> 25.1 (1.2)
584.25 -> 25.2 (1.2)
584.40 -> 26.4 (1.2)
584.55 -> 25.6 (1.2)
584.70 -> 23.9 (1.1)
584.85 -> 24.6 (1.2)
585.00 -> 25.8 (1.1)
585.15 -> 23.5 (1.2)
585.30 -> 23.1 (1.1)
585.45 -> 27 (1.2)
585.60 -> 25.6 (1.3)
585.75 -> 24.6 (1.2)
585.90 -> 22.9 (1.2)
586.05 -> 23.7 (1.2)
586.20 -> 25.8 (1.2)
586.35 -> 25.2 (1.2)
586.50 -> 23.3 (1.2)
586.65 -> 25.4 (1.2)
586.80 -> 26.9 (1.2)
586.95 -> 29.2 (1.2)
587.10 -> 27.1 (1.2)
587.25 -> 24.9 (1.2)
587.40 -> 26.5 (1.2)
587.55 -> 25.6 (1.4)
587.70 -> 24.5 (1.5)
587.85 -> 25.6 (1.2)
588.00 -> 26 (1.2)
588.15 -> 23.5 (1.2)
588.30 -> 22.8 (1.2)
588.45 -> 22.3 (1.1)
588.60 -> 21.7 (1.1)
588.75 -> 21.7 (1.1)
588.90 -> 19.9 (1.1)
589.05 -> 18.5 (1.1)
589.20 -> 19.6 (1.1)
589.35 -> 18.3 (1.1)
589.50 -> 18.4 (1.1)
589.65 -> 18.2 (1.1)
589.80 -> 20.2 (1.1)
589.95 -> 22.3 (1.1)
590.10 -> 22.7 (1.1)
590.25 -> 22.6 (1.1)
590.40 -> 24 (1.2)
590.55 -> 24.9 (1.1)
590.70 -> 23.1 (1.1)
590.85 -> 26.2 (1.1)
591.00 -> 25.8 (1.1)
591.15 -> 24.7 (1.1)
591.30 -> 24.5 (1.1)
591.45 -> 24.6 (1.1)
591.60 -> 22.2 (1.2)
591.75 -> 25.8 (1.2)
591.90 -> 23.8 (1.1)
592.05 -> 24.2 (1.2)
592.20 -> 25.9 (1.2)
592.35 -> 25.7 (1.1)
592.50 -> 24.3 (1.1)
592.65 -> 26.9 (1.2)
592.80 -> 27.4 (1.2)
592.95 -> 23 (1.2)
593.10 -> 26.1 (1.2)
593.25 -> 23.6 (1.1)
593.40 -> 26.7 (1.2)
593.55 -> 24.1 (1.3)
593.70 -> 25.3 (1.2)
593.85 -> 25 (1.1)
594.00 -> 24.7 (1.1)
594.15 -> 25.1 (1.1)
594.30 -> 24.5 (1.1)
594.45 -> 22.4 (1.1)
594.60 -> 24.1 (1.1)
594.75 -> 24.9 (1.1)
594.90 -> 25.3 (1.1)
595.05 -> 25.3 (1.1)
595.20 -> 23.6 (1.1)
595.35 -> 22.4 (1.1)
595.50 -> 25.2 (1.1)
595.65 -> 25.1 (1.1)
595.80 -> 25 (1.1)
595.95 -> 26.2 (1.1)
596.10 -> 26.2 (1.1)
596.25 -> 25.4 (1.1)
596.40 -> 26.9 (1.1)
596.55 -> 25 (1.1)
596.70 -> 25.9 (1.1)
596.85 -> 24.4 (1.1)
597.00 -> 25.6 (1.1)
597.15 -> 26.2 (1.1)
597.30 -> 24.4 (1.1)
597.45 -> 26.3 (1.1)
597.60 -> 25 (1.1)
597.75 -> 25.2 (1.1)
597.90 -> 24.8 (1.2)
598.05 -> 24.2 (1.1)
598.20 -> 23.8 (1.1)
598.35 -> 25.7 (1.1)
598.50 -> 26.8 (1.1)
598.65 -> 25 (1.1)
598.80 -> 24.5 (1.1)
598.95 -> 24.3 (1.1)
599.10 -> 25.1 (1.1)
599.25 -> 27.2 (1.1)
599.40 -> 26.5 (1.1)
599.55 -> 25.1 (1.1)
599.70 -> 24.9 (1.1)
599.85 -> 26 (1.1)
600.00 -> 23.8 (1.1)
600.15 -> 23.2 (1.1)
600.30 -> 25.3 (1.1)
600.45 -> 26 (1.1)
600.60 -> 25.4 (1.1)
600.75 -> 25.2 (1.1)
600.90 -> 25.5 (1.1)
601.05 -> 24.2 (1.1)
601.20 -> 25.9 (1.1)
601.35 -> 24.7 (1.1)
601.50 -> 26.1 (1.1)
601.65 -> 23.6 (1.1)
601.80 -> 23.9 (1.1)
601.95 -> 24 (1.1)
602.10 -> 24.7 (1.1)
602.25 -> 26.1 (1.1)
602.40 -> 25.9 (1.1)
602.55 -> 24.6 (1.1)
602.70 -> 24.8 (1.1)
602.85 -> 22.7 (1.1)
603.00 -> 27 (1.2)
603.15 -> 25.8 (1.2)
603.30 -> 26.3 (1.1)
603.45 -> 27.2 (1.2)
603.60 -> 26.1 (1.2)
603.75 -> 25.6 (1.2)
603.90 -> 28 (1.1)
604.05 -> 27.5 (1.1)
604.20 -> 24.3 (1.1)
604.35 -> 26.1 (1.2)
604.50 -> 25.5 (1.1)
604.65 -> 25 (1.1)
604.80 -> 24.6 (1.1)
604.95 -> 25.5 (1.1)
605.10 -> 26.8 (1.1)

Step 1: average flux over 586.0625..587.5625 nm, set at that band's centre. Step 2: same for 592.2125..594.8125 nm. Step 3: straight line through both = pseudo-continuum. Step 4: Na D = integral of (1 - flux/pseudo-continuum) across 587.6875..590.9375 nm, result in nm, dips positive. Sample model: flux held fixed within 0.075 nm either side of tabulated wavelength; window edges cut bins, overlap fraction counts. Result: 0.44 nm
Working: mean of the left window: 25.9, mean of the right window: 25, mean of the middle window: 22.1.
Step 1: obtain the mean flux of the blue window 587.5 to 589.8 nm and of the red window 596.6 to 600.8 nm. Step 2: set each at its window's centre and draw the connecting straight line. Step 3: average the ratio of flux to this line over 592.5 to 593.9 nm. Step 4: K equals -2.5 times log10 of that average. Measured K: -0.09 mag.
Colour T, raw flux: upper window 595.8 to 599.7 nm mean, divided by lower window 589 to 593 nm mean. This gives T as 1.09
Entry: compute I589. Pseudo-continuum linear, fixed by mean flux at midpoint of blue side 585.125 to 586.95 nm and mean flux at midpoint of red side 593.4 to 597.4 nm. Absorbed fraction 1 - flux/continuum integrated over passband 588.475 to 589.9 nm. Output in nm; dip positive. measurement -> 0.30 nm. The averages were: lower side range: 25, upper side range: 25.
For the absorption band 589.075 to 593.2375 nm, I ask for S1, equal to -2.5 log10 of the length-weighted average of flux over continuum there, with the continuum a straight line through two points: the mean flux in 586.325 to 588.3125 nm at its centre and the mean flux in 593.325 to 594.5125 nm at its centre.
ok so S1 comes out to 0.07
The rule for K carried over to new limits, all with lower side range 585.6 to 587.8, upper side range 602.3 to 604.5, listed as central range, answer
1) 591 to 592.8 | 0.03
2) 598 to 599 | 0.03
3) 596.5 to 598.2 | 0.02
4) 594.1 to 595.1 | 0.05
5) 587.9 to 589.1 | 0.15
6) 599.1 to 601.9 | 0.03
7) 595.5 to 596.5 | 0.00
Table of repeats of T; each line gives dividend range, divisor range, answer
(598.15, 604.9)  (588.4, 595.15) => 1.07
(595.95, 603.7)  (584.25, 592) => 1.06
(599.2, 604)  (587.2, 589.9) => 1.15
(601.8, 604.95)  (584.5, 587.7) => 1.01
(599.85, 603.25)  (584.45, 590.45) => 1.06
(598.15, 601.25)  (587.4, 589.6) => 1.14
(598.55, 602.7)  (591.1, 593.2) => 1.01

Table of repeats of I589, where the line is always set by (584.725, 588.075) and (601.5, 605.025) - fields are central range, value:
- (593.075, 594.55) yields 0.038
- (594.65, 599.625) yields 0.032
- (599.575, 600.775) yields 0.021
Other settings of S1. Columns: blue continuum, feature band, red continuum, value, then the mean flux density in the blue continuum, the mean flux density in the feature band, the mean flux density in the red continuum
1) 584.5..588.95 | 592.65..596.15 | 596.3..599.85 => 0.01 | 24.6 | 24.9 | 25.4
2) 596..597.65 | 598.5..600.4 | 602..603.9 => 0.02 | 25.6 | 25.2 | 25.6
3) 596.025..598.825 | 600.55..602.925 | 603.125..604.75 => 0.04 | 25.3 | 24.8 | 26.1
